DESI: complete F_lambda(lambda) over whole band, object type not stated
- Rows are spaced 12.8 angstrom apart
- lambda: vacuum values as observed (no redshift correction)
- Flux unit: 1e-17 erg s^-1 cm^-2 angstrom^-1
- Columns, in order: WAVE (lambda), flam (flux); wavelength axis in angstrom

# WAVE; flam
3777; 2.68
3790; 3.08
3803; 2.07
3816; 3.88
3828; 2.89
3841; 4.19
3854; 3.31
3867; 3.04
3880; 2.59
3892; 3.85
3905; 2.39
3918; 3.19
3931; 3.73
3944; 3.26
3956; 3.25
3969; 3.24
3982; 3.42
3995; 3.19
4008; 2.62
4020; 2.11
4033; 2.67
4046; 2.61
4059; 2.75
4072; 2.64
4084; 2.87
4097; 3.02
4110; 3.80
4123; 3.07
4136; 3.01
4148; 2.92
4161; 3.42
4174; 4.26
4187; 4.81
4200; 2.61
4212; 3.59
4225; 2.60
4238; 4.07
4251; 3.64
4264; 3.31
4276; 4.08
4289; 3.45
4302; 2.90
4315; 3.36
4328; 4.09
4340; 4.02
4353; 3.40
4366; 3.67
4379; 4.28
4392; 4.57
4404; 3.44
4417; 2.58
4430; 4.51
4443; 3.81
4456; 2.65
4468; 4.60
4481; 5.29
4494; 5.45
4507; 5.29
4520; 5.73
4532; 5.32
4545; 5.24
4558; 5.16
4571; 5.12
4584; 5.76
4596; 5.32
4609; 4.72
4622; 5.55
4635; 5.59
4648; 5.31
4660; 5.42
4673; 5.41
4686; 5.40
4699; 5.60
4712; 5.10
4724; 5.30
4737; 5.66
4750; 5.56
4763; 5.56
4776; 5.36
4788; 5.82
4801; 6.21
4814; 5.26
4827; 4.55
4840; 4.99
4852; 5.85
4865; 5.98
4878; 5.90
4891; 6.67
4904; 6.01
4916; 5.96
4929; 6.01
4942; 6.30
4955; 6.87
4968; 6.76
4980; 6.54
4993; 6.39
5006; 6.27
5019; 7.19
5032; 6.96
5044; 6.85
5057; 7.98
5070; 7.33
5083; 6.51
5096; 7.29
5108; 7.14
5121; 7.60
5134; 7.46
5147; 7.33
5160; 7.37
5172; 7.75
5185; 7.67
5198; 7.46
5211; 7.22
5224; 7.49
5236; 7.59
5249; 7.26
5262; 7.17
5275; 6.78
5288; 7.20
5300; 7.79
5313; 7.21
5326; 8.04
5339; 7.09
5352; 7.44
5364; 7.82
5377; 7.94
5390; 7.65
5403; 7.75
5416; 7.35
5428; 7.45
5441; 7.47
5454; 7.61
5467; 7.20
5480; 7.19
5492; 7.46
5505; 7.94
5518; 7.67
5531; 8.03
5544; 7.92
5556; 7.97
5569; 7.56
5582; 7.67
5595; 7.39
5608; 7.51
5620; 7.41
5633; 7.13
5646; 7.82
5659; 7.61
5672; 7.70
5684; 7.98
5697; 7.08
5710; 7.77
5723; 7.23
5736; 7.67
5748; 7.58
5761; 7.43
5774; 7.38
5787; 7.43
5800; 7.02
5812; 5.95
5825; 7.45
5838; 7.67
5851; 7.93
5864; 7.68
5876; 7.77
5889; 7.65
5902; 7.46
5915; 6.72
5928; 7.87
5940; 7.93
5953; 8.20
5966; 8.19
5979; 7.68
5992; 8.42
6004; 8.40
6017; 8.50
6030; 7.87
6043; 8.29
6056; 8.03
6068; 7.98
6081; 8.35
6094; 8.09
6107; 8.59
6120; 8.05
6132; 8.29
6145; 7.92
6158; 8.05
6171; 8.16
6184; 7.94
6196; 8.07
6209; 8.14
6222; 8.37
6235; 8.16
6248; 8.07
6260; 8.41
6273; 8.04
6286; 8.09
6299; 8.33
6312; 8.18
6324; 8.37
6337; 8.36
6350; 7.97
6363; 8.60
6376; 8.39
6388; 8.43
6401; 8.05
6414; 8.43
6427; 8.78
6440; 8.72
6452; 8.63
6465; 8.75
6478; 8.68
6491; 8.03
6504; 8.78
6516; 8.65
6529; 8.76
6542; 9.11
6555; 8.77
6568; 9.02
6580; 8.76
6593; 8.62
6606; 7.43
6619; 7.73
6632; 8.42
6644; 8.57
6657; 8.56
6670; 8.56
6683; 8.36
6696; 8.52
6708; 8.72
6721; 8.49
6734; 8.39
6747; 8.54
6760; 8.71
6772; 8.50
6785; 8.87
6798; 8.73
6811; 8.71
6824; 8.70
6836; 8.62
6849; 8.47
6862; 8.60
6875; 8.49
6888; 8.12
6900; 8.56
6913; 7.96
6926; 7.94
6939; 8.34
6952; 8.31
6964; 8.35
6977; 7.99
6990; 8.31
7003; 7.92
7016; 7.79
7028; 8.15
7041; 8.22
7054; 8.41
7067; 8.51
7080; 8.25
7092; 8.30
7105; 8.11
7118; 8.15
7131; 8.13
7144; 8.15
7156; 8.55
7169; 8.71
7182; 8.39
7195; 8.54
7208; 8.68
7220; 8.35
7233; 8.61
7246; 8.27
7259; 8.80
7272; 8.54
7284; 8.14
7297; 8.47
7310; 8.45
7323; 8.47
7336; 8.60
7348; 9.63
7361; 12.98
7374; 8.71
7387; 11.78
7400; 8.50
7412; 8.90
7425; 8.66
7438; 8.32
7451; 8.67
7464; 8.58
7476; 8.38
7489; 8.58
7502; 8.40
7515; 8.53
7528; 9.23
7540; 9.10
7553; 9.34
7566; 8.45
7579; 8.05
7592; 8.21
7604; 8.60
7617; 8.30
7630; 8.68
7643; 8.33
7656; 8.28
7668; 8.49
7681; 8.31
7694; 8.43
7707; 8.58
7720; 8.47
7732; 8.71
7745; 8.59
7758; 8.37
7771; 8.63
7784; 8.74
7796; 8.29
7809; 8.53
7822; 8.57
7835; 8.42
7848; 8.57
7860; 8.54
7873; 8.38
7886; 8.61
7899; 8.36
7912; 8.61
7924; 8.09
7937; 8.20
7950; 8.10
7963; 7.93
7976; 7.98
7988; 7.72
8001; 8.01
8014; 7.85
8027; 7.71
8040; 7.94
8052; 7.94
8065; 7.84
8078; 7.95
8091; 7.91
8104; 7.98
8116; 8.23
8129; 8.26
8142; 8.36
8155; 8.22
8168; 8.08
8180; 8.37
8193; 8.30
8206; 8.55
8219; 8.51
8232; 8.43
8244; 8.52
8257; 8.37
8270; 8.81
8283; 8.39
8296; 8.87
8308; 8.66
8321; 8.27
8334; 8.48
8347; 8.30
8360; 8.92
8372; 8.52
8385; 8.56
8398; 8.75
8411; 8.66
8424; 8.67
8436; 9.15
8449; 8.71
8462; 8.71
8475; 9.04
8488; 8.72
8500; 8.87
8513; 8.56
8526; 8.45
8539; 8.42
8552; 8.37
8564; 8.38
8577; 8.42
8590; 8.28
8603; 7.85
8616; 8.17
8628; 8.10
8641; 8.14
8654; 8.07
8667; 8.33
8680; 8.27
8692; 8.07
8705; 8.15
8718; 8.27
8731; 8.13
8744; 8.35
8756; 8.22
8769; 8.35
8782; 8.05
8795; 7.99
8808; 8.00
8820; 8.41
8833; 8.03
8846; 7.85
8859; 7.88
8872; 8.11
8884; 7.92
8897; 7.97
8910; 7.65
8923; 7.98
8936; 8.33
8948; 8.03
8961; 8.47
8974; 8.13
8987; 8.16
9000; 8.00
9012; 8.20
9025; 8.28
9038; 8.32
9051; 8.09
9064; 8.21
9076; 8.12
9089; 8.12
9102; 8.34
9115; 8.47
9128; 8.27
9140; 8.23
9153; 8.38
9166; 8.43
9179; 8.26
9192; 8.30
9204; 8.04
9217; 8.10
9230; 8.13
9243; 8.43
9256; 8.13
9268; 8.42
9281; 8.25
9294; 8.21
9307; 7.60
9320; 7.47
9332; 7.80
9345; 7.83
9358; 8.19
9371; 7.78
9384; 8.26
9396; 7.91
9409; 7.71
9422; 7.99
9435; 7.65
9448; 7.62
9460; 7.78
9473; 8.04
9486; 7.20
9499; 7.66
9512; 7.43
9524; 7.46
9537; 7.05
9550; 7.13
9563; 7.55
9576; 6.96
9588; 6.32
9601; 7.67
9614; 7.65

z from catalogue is 0.122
